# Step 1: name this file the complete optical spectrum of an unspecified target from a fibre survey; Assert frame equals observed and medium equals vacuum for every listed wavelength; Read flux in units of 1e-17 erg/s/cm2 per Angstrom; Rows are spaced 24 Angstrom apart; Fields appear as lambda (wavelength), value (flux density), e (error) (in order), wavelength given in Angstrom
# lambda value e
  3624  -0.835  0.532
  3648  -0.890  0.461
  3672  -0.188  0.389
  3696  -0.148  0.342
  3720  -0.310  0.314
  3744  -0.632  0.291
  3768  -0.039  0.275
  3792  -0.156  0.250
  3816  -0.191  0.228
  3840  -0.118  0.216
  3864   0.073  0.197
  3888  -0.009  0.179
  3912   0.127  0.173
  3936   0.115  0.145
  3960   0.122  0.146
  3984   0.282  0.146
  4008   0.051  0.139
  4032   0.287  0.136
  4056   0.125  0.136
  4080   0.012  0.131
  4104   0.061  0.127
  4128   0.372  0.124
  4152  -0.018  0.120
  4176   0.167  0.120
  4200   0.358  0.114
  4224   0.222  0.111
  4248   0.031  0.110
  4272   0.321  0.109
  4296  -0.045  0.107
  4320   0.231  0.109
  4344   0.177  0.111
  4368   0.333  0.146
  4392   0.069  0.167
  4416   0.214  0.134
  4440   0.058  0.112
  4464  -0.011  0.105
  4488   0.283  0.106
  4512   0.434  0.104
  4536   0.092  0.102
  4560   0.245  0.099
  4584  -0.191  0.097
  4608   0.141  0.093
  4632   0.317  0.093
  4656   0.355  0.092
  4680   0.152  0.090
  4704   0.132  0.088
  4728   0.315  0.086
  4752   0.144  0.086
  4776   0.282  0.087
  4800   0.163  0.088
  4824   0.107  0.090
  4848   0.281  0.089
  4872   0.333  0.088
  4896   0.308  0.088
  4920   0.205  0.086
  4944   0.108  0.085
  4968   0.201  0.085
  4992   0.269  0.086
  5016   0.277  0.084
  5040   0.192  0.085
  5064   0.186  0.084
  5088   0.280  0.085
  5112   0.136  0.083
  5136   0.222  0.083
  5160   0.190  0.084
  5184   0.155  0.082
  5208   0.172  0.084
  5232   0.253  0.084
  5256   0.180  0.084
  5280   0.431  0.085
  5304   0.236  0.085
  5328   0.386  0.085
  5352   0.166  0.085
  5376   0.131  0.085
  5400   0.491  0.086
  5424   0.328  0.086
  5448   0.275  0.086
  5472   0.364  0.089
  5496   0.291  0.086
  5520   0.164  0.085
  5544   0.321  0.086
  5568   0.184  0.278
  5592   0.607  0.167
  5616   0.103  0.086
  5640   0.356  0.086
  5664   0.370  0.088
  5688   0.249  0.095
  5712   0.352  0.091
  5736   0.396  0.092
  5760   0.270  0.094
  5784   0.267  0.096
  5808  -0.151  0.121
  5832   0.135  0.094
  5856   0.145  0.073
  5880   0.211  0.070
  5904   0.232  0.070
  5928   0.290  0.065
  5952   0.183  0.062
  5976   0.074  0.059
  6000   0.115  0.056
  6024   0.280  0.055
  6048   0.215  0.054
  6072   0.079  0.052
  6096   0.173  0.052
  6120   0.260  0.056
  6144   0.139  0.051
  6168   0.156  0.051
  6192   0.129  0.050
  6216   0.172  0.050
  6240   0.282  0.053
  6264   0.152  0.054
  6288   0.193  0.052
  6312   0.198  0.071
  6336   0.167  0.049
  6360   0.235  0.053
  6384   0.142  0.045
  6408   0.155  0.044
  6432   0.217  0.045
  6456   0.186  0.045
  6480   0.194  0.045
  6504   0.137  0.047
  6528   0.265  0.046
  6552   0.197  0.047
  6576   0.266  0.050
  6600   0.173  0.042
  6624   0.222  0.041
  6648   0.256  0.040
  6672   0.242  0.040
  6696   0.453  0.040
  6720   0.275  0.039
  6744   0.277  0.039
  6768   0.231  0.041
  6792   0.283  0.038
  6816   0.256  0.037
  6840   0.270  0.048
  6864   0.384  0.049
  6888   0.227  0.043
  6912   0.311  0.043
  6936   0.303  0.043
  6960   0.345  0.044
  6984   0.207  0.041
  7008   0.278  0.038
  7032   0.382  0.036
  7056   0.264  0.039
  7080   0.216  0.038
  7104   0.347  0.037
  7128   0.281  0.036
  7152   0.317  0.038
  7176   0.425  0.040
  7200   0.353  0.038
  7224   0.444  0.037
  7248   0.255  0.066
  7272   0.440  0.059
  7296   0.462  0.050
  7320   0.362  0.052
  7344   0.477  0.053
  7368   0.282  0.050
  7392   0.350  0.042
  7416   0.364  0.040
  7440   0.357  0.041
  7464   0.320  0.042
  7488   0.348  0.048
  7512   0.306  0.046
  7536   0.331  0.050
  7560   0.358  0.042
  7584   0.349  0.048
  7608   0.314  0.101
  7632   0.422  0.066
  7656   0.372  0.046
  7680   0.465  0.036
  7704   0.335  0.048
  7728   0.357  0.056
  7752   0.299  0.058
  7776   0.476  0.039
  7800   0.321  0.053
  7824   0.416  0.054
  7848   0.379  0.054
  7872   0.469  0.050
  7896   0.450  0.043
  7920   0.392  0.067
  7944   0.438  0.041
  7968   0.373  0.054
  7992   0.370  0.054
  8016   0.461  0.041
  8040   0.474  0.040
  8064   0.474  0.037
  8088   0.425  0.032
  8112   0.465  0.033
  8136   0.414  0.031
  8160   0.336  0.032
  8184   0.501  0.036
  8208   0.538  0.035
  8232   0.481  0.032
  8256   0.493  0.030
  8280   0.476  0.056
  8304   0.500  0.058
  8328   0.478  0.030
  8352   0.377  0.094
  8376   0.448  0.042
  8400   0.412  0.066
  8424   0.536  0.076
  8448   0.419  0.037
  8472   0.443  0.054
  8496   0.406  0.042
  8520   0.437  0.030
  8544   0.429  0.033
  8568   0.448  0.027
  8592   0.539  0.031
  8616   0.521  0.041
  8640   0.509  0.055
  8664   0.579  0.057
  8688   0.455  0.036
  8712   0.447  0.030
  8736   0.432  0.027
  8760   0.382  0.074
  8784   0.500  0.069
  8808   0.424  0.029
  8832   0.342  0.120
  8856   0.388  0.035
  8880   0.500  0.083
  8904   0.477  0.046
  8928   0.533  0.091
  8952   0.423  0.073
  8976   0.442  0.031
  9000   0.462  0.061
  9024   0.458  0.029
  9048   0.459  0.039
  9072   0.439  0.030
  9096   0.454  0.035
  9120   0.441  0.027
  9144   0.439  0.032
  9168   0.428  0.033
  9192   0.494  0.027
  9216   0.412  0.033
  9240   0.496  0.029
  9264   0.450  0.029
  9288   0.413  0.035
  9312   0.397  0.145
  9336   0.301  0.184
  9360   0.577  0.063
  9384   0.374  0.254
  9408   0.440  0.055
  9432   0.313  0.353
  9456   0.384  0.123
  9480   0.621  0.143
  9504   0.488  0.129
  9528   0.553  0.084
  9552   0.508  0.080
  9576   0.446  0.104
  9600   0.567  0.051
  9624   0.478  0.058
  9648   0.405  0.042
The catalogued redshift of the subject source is 0.798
